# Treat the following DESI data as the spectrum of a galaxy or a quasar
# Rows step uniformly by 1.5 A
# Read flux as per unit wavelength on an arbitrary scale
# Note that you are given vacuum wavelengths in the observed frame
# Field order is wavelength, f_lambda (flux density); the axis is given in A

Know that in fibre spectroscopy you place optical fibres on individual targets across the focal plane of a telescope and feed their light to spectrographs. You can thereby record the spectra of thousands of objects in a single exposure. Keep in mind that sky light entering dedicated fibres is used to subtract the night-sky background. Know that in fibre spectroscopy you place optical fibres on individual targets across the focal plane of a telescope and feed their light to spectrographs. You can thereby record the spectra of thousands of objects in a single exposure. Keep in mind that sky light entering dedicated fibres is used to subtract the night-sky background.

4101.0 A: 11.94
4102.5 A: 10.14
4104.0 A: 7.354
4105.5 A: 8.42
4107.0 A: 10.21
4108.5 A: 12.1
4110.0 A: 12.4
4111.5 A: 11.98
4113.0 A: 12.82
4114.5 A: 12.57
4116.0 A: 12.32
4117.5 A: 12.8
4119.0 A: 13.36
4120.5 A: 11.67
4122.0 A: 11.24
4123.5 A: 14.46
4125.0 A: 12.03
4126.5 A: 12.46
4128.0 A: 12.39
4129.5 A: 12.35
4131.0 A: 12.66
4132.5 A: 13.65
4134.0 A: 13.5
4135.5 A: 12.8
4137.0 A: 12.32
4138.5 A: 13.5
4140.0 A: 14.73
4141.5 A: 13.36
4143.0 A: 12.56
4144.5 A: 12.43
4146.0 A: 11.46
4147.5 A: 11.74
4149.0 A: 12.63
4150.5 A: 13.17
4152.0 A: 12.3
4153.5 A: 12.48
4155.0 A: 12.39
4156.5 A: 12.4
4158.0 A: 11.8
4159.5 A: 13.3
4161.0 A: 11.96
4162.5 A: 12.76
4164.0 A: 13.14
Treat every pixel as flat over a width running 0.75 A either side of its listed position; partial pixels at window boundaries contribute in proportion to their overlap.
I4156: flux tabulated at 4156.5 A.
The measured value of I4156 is 12.4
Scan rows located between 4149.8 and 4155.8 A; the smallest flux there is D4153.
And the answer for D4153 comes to 12.3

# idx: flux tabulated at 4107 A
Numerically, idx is 10.21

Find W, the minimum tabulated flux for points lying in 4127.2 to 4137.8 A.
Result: 12.32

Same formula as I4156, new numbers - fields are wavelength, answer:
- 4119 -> 13.36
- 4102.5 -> 10.14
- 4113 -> 12.82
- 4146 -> 11.46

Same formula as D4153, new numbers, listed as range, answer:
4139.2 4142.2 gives 13.36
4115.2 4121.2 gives 11.67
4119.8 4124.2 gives 11.24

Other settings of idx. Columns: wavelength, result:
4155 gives 12.39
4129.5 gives 12.35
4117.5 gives 12.8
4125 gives 12.03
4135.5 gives 12.8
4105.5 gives 8.42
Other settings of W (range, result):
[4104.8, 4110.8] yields 8.42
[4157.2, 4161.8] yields 11.8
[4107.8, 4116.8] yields 11.98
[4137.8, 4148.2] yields 11.46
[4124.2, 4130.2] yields 12.03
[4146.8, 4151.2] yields 11.74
